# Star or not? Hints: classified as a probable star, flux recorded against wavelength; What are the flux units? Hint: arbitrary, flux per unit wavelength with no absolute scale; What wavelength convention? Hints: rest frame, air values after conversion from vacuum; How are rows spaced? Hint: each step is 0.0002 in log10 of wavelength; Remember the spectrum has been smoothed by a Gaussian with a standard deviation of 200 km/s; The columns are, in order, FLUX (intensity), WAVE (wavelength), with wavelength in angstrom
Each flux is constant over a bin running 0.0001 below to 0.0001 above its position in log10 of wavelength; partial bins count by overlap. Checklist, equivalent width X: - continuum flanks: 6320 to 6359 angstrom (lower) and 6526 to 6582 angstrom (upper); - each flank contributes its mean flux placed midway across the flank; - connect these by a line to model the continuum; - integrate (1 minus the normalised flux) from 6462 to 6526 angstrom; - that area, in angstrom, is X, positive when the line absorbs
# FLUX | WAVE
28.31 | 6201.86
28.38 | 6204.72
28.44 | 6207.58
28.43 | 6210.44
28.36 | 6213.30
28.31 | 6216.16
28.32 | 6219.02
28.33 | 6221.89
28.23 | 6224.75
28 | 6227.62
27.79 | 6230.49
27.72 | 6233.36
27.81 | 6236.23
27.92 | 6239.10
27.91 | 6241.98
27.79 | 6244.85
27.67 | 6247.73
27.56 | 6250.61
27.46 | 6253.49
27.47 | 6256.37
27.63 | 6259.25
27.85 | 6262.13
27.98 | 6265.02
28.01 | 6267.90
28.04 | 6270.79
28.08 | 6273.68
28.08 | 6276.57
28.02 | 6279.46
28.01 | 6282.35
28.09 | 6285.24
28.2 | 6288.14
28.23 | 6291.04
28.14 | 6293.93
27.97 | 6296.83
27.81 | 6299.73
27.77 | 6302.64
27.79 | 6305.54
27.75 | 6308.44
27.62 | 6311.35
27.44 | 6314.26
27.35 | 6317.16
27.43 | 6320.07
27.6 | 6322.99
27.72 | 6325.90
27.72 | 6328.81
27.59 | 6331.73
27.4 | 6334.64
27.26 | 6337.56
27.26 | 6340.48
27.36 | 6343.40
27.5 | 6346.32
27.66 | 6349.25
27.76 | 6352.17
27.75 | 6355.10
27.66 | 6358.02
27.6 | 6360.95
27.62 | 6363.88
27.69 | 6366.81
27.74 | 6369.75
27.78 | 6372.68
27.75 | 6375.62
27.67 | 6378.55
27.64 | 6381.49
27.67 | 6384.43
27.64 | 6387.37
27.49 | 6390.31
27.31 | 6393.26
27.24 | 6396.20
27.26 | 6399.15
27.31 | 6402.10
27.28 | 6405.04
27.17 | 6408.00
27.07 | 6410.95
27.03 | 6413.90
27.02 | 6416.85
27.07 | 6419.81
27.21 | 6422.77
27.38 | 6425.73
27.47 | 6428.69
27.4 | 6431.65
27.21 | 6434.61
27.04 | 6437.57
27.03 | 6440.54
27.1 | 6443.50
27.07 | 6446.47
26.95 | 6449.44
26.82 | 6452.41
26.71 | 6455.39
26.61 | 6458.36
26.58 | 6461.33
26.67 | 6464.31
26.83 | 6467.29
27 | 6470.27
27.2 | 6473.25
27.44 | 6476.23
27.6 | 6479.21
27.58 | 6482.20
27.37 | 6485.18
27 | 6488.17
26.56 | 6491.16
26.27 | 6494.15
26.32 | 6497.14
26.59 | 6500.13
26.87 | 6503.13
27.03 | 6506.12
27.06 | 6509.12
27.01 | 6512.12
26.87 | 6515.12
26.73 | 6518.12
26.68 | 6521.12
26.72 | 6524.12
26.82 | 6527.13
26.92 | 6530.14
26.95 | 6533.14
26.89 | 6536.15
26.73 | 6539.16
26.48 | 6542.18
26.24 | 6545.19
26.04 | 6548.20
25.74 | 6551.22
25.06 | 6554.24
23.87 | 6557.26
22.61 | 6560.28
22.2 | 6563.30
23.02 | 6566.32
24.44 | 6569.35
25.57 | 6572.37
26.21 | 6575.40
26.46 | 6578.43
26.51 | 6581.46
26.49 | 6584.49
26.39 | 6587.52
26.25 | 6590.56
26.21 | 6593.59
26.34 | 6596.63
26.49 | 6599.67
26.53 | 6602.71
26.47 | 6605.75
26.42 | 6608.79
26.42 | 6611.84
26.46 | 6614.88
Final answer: -2.1 angstrom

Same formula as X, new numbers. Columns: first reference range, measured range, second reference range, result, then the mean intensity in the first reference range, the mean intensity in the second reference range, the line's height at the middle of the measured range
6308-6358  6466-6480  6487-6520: -0.2 angstrom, 27.5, 26.8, 26.9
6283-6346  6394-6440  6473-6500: 0.1 angstrom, 27.7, 27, 27.3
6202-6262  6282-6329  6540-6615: -0.5 angstrom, 28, 25.6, 27.5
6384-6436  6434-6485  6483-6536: 0.0 angstrom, 27.3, 26.8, 27.1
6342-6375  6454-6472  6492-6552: 0.2 angstrom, 27.6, 26.7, 27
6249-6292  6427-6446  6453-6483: 0.0 angstrom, 27.9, 27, 27.1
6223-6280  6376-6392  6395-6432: -0.2 angstrom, 27.9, 27.2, 27.3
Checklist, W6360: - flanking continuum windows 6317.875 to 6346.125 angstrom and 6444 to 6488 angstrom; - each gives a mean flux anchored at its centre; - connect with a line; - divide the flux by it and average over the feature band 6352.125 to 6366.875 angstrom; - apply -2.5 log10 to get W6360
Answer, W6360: -0.01 mag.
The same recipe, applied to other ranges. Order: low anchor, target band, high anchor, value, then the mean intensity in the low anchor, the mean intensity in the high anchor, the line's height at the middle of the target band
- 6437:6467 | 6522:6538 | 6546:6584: -0.06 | 26.8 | 24.9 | 25.5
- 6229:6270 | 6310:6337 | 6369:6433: 0.00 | 27.8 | 27.4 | 27.6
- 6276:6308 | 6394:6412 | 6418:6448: 0.01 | 28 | 27.2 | 27.4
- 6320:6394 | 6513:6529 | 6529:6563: -0.04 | 27.6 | 25.6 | 25.9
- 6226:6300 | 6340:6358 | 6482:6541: 0.00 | 27.9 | 26.8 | 27.5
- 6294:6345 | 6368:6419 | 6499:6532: 0.00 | 27.6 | 26.9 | 27.3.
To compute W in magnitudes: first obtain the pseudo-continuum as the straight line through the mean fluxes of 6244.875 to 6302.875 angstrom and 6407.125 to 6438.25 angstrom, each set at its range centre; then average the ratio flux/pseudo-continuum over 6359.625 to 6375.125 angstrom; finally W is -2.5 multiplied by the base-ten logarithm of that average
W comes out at -0.01 mag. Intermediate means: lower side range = 27.9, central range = 27.7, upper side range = 27.2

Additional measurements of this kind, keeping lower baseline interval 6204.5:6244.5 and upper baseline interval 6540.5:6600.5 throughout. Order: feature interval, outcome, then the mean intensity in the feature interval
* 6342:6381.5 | -0.02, 27.7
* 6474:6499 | -0.04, 27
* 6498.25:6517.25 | -0.04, 26.9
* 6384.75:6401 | -0.02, 27.4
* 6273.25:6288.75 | -0.02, 28.1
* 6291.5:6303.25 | -0.02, 28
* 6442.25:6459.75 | -0.02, 26.9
